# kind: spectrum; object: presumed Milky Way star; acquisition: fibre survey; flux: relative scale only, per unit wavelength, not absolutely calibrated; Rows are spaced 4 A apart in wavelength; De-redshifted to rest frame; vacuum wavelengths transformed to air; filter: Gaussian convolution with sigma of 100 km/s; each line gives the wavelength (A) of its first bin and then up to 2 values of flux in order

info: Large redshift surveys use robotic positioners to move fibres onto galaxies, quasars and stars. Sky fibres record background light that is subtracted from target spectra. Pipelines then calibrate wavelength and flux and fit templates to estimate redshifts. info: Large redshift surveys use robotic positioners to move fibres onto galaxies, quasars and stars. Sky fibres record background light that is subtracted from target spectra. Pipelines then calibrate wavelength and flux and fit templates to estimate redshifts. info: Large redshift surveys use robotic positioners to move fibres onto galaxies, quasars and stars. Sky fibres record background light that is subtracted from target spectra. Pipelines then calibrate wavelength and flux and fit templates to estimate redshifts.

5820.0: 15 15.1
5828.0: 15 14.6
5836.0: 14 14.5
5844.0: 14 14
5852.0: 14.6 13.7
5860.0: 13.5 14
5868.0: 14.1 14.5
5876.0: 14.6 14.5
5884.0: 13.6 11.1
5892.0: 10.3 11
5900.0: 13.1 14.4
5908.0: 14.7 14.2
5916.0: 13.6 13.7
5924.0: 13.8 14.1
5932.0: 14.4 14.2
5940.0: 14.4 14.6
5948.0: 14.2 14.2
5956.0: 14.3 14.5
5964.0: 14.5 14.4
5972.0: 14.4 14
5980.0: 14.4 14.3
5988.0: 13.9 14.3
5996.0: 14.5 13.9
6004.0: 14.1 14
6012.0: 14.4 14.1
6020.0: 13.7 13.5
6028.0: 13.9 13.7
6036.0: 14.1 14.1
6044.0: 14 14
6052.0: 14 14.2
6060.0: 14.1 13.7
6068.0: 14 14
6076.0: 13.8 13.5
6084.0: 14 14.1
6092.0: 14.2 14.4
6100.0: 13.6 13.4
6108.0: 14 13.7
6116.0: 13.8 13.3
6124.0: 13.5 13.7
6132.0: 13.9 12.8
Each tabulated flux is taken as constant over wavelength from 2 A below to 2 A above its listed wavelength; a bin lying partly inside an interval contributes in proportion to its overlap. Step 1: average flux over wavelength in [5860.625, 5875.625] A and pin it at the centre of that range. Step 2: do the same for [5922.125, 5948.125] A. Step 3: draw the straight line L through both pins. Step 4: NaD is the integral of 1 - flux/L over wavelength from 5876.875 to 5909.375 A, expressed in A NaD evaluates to 3.1 A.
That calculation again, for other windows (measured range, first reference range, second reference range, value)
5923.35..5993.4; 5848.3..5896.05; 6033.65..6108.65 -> -3.26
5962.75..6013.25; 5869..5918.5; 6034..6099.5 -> -1.99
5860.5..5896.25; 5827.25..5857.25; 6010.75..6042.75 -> 2.57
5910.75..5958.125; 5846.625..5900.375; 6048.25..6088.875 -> -2.18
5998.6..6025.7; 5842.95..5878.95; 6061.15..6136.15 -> -0.11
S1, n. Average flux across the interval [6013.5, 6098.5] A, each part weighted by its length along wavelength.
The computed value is 14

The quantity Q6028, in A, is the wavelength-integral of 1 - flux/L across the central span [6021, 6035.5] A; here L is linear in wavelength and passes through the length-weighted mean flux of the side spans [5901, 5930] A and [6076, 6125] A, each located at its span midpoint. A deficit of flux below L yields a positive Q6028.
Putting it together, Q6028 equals 0.16 A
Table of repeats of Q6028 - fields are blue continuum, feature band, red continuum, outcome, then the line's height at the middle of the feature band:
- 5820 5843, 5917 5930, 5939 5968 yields 0.54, 14.4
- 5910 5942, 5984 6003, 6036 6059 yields -0.14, 14.1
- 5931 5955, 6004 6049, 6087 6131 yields 0.31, 14.1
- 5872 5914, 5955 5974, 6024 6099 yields -1.25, 13.5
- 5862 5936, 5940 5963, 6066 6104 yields -1.19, 13.7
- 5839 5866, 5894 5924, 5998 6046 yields 0.98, 14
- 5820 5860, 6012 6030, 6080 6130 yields 0.15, 14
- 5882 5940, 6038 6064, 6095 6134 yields -0.85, 13.6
